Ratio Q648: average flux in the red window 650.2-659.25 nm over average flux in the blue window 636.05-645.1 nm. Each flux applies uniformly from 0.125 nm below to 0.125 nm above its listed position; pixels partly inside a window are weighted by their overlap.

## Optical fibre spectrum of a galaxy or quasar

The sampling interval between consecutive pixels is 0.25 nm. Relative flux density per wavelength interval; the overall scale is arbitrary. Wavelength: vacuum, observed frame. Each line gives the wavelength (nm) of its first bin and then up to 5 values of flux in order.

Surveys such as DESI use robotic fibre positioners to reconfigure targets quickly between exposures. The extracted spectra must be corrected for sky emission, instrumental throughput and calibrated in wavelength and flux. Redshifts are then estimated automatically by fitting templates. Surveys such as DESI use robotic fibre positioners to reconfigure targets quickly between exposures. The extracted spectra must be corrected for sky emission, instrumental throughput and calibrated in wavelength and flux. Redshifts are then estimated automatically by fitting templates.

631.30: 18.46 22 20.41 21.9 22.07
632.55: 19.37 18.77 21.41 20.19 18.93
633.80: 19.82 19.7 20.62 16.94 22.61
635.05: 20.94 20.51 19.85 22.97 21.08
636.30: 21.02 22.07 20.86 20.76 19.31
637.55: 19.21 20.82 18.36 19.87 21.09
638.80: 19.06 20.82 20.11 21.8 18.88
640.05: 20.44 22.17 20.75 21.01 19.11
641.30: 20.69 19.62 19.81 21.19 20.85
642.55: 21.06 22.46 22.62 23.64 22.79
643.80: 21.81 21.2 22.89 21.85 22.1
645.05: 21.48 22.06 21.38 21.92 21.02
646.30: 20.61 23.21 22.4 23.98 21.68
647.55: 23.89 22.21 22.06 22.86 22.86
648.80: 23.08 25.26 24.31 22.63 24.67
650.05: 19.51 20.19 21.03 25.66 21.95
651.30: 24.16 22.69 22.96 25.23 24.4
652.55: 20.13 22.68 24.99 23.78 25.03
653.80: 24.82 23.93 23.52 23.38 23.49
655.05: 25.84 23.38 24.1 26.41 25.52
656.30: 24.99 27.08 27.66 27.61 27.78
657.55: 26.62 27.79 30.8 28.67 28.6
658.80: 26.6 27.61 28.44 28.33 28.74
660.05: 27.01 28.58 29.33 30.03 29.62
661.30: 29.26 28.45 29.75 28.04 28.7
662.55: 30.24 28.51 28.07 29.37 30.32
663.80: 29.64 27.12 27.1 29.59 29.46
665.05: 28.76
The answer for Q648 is 1.20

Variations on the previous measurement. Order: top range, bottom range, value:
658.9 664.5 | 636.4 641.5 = 1.41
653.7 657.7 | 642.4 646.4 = 1.16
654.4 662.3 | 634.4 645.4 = 1.31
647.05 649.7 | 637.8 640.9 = 1.14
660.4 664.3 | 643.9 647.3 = 1.32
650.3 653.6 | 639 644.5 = 1.10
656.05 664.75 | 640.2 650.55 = 1.29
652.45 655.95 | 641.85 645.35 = 1.09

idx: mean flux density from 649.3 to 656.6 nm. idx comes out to 23.7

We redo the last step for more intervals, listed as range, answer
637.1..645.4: 20.9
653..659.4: 26.1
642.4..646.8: 22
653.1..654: 24.5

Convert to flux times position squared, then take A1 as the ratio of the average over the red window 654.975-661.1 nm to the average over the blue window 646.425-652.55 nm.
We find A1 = 1.23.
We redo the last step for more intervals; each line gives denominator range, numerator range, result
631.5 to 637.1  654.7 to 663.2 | 1.45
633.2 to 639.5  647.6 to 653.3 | 1.18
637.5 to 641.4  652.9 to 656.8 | 1.28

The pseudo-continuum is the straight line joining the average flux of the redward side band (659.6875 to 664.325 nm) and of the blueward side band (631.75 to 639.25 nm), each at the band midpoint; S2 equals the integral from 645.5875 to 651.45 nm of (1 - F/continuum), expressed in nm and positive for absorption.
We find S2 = 0.45 nm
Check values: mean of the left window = 20.4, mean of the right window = 28.9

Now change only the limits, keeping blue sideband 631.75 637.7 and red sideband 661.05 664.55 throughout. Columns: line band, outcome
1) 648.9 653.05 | 0.38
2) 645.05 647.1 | 0.16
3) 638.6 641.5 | 0.21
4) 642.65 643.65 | 0.01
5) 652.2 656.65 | 0.35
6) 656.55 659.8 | -0.06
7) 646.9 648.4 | 0.10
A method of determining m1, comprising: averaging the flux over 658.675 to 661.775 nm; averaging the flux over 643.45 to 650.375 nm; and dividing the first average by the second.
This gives 1.28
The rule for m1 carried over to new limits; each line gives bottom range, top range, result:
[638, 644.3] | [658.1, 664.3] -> 1.37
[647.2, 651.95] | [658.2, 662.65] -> 1.25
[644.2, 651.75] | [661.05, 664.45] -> 1.28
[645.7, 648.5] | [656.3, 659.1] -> 1.24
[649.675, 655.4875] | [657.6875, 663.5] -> 1.23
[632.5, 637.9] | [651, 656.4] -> 1.18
